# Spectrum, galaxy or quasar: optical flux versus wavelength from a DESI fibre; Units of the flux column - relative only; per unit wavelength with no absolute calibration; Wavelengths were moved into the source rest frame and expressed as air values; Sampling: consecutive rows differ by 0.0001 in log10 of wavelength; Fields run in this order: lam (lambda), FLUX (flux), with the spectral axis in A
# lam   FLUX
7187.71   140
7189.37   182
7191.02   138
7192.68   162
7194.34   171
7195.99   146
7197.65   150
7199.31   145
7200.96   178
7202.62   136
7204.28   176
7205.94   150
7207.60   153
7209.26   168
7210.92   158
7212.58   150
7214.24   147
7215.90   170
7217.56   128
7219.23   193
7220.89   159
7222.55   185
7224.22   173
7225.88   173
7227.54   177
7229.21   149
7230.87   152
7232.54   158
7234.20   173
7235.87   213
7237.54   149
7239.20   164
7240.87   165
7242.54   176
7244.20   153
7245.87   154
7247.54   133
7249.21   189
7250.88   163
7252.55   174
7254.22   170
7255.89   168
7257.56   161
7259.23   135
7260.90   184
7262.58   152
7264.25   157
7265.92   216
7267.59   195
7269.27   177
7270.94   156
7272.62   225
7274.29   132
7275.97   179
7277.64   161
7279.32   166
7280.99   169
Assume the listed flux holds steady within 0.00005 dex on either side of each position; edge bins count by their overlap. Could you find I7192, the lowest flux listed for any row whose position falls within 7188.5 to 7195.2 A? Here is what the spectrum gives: 138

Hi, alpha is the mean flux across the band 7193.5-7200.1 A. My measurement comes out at 153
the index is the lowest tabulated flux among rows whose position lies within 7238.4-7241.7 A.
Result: 164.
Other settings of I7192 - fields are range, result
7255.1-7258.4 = 161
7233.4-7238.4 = 149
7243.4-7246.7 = 153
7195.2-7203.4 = 136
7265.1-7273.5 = 156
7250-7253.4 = 163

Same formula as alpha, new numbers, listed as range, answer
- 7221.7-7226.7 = 177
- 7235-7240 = 175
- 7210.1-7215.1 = 152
